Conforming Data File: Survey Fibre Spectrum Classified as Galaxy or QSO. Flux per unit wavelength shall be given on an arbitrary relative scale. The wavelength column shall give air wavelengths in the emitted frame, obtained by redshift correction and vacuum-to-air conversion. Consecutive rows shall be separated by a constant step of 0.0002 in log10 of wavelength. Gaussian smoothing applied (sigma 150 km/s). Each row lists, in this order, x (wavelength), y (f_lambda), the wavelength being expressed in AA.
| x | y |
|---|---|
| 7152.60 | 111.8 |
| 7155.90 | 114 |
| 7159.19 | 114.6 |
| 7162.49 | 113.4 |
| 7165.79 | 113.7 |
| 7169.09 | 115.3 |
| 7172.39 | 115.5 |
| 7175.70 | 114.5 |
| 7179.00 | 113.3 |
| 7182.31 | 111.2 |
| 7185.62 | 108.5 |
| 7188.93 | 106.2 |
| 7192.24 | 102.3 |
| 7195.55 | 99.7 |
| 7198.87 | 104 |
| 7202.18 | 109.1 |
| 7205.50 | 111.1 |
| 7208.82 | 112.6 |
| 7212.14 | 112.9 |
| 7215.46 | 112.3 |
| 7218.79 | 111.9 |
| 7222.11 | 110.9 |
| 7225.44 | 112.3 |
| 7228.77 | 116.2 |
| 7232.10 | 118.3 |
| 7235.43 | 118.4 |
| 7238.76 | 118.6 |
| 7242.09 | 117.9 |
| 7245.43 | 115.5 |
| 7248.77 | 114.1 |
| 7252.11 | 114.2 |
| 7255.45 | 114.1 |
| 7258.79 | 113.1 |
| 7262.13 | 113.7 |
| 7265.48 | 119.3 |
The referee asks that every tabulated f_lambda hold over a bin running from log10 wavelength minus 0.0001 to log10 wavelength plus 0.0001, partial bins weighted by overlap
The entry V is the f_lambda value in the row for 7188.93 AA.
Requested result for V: 106.2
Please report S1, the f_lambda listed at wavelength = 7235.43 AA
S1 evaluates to 118.4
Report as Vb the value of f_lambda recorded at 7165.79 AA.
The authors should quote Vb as 113.7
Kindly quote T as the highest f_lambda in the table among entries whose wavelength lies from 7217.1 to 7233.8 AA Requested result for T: 118.3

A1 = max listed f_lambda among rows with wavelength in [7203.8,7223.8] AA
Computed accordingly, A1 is 112.9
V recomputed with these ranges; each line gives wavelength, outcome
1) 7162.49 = 113.4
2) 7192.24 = 102.3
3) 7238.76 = 118.6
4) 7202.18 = 109.1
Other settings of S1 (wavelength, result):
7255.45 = 114.1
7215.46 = 112.3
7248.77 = 114.1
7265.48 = 119.3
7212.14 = 112.9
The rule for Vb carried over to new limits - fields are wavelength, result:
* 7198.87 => 104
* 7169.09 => 115.3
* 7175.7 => 114.5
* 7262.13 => 113.7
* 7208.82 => 112.6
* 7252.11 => 114.2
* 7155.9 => 114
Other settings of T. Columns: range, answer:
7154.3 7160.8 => 114.6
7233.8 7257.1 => 118.6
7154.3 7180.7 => 115.5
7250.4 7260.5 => 114.2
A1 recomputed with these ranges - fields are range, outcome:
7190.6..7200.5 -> 104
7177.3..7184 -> 113.3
